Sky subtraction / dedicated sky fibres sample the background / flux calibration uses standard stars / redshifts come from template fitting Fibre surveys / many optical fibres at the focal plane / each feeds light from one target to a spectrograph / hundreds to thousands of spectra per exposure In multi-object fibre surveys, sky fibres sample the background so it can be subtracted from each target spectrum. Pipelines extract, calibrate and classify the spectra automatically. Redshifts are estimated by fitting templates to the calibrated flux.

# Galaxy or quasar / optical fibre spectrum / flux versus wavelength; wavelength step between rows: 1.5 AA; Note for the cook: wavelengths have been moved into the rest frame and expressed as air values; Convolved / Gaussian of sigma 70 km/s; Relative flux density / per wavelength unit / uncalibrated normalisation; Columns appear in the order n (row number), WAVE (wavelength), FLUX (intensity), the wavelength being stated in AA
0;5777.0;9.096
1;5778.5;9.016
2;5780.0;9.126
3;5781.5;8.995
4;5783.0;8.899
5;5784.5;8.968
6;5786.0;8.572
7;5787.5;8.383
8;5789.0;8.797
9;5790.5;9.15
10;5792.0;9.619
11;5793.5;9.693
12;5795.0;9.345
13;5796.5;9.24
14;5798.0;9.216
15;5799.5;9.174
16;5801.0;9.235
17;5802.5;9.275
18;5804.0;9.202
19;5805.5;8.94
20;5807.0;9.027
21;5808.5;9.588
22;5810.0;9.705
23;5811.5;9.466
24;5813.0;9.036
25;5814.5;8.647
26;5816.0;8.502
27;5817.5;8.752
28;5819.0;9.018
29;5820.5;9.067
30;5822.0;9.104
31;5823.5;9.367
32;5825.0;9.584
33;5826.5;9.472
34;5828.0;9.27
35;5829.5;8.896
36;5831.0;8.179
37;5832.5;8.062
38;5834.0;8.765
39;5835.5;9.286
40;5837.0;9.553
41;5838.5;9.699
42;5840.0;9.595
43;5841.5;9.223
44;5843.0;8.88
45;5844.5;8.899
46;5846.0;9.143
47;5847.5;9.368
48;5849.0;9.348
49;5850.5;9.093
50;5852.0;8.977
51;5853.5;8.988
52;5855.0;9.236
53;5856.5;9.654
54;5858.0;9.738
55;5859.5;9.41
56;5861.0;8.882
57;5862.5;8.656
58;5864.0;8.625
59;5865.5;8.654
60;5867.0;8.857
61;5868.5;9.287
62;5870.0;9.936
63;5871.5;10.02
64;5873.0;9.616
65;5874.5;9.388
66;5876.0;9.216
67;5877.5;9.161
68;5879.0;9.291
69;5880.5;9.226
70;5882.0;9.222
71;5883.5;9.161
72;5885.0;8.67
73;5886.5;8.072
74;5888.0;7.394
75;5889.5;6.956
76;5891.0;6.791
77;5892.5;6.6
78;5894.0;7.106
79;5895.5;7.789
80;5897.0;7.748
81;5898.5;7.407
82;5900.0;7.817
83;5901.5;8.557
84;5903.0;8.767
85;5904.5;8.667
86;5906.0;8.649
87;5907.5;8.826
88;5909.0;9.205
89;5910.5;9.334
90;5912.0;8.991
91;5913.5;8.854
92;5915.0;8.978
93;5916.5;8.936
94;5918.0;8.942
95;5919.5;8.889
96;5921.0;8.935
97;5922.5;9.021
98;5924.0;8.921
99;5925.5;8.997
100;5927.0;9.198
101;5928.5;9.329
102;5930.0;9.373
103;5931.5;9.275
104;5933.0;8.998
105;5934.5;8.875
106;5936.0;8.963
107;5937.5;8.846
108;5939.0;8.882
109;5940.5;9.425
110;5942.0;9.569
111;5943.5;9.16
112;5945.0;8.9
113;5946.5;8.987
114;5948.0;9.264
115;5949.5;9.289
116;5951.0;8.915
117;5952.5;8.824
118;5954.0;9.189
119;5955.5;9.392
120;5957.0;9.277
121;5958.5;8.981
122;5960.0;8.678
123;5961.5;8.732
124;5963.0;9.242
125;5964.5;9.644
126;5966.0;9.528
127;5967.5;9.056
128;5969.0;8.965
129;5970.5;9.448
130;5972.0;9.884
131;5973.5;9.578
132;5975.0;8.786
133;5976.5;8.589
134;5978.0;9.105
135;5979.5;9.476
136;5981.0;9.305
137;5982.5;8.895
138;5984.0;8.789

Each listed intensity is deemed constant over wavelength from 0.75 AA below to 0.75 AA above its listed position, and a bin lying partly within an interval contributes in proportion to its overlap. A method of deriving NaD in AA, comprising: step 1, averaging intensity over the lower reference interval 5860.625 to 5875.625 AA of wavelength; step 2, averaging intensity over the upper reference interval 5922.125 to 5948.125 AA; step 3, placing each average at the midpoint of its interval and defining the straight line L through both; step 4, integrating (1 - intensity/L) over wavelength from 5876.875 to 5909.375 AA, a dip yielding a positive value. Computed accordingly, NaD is 3.4 AA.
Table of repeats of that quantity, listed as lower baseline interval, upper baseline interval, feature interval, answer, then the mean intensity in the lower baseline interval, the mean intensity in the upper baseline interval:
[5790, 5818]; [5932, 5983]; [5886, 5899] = 2.64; 9.21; 9.14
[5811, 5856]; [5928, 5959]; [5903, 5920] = 0.35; 9.08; 9.13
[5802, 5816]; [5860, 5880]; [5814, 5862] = 0.37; 9.17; 9.2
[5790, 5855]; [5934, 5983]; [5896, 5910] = 1.13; 9.16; 9.14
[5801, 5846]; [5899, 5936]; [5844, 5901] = 1.85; 9.11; 8.92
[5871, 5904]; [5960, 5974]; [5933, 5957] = -0.16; 8.35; 9.3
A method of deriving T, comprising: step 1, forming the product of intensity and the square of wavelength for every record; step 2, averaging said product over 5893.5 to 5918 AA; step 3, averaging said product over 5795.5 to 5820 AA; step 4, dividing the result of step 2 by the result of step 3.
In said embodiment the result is 0.96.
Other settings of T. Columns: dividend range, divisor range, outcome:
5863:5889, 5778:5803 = 1.02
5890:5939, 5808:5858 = 0.97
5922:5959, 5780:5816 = 1.05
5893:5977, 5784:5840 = 1.02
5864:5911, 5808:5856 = 0.96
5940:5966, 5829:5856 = 1.05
